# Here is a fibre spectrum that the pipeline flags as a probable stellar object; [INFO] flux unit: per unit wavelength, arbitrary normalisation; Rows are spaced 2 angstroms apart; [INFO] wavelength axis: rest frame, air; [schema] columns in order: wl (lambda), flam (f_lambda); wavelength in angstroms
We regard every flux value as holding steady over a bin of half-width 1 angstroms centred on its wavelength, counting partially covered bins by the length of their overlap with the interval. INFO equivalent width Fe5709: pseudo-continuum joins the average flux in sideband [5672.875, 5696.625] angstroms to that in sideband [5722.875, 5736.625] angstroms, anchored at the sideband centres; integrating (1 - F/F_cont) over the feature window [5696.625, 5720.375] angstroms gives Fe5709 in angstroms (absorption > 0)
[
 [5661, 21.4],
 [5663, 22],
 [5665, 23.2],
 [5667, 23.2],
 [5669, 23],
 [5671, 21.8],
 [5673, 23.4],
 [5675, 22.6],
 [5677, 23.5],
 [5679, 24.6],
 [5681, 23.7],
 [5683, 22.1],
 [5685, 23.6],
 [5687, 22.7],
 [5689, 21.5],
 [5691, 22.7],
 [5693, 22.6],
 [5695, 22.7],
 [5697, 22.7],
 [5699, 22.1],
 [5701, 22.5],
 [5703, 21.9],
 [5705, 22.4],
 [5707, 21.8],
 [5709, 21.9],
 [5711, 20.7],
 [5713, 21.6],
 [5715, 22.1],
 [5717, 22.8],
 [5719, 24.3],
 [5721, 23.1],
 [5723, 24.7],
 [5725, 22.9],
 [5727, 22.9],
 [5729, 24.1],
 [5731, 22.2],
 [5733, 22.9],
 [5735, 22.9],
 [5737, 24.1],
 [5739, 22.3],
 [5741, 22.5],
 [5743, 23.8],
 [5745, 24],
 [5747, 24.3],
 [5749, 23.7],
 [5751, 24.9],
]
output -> 0.86 angstroms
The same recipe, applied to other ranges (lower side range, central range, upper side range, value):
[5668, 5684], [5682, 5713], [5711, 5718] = 0.3 angstroms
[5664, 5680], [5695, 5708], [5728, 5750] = 0.5 angstroms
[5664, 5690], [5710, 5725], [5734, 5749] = 0.3 angstroms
